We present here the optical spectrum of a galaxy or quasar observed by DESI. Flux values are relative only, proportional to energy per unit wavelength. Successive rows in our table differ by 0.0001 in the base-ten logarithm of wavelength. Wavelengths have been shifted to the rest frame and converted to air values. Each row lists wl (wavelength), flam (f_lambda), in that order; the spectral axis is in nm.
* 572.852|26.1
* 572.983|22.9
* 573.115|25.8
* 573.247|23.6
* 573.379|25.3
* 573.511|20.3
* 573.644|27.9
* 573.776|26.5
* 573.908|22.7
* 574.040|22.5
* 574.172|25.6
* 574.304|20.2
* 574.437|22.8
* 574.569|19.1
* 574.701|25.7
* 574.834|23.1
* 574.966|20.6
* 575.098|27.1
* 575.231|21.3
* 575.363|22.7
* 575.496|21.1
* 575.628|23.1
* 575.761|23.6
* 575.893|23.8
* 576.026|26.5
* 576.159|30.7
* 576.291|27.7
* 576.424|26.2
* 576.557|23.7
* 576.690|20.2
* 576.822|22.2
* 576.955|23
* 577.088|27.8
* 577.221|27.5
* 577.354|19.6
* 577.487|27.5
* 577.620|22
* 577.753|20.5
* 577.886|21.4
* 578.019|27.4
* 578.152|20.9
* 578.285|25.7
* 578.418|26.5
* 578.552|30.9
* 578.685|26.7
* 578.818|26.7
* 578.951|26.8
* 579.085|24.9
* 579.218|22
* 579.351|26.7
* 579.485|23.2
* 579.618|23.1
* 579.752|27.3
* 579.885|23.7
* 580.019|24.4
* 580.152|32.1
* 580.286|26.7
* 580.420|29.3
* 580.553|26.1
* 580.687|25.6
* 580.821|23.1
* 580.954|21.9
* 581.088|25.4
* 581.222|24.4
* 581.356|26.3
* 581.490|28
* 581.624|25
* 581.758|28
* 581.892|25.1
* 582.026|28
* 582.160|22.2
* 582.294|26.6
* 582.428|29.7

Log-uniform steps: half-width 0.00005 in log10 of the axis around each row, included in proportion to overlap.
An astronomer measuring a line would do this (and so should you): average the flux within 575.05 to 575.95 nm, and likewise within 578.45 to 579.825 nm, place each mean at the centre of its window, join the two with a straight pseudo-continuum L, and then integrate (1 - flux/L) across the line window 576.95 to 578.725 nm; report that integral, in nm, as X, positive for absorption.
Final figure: 0.00 nm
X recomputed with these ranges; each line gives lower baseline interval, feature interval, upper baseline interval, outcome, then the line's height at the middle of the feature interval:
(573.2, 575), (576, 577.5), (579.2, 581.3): -0.06 nm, 24.2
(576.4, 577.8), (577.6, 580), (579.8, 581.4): -0.02 nm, 24.7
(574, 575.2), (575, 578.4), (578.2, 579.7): 0.02 nm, 24.3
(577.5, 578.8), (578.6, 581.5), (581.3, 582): 0.02 nm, 25.8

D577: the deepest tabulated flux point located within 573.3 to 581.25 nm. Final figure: 19.1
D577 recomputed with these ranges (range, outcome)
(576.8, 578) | 19.6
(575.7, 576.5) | 23.6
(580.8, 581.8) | 21.9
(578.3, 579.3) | 22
